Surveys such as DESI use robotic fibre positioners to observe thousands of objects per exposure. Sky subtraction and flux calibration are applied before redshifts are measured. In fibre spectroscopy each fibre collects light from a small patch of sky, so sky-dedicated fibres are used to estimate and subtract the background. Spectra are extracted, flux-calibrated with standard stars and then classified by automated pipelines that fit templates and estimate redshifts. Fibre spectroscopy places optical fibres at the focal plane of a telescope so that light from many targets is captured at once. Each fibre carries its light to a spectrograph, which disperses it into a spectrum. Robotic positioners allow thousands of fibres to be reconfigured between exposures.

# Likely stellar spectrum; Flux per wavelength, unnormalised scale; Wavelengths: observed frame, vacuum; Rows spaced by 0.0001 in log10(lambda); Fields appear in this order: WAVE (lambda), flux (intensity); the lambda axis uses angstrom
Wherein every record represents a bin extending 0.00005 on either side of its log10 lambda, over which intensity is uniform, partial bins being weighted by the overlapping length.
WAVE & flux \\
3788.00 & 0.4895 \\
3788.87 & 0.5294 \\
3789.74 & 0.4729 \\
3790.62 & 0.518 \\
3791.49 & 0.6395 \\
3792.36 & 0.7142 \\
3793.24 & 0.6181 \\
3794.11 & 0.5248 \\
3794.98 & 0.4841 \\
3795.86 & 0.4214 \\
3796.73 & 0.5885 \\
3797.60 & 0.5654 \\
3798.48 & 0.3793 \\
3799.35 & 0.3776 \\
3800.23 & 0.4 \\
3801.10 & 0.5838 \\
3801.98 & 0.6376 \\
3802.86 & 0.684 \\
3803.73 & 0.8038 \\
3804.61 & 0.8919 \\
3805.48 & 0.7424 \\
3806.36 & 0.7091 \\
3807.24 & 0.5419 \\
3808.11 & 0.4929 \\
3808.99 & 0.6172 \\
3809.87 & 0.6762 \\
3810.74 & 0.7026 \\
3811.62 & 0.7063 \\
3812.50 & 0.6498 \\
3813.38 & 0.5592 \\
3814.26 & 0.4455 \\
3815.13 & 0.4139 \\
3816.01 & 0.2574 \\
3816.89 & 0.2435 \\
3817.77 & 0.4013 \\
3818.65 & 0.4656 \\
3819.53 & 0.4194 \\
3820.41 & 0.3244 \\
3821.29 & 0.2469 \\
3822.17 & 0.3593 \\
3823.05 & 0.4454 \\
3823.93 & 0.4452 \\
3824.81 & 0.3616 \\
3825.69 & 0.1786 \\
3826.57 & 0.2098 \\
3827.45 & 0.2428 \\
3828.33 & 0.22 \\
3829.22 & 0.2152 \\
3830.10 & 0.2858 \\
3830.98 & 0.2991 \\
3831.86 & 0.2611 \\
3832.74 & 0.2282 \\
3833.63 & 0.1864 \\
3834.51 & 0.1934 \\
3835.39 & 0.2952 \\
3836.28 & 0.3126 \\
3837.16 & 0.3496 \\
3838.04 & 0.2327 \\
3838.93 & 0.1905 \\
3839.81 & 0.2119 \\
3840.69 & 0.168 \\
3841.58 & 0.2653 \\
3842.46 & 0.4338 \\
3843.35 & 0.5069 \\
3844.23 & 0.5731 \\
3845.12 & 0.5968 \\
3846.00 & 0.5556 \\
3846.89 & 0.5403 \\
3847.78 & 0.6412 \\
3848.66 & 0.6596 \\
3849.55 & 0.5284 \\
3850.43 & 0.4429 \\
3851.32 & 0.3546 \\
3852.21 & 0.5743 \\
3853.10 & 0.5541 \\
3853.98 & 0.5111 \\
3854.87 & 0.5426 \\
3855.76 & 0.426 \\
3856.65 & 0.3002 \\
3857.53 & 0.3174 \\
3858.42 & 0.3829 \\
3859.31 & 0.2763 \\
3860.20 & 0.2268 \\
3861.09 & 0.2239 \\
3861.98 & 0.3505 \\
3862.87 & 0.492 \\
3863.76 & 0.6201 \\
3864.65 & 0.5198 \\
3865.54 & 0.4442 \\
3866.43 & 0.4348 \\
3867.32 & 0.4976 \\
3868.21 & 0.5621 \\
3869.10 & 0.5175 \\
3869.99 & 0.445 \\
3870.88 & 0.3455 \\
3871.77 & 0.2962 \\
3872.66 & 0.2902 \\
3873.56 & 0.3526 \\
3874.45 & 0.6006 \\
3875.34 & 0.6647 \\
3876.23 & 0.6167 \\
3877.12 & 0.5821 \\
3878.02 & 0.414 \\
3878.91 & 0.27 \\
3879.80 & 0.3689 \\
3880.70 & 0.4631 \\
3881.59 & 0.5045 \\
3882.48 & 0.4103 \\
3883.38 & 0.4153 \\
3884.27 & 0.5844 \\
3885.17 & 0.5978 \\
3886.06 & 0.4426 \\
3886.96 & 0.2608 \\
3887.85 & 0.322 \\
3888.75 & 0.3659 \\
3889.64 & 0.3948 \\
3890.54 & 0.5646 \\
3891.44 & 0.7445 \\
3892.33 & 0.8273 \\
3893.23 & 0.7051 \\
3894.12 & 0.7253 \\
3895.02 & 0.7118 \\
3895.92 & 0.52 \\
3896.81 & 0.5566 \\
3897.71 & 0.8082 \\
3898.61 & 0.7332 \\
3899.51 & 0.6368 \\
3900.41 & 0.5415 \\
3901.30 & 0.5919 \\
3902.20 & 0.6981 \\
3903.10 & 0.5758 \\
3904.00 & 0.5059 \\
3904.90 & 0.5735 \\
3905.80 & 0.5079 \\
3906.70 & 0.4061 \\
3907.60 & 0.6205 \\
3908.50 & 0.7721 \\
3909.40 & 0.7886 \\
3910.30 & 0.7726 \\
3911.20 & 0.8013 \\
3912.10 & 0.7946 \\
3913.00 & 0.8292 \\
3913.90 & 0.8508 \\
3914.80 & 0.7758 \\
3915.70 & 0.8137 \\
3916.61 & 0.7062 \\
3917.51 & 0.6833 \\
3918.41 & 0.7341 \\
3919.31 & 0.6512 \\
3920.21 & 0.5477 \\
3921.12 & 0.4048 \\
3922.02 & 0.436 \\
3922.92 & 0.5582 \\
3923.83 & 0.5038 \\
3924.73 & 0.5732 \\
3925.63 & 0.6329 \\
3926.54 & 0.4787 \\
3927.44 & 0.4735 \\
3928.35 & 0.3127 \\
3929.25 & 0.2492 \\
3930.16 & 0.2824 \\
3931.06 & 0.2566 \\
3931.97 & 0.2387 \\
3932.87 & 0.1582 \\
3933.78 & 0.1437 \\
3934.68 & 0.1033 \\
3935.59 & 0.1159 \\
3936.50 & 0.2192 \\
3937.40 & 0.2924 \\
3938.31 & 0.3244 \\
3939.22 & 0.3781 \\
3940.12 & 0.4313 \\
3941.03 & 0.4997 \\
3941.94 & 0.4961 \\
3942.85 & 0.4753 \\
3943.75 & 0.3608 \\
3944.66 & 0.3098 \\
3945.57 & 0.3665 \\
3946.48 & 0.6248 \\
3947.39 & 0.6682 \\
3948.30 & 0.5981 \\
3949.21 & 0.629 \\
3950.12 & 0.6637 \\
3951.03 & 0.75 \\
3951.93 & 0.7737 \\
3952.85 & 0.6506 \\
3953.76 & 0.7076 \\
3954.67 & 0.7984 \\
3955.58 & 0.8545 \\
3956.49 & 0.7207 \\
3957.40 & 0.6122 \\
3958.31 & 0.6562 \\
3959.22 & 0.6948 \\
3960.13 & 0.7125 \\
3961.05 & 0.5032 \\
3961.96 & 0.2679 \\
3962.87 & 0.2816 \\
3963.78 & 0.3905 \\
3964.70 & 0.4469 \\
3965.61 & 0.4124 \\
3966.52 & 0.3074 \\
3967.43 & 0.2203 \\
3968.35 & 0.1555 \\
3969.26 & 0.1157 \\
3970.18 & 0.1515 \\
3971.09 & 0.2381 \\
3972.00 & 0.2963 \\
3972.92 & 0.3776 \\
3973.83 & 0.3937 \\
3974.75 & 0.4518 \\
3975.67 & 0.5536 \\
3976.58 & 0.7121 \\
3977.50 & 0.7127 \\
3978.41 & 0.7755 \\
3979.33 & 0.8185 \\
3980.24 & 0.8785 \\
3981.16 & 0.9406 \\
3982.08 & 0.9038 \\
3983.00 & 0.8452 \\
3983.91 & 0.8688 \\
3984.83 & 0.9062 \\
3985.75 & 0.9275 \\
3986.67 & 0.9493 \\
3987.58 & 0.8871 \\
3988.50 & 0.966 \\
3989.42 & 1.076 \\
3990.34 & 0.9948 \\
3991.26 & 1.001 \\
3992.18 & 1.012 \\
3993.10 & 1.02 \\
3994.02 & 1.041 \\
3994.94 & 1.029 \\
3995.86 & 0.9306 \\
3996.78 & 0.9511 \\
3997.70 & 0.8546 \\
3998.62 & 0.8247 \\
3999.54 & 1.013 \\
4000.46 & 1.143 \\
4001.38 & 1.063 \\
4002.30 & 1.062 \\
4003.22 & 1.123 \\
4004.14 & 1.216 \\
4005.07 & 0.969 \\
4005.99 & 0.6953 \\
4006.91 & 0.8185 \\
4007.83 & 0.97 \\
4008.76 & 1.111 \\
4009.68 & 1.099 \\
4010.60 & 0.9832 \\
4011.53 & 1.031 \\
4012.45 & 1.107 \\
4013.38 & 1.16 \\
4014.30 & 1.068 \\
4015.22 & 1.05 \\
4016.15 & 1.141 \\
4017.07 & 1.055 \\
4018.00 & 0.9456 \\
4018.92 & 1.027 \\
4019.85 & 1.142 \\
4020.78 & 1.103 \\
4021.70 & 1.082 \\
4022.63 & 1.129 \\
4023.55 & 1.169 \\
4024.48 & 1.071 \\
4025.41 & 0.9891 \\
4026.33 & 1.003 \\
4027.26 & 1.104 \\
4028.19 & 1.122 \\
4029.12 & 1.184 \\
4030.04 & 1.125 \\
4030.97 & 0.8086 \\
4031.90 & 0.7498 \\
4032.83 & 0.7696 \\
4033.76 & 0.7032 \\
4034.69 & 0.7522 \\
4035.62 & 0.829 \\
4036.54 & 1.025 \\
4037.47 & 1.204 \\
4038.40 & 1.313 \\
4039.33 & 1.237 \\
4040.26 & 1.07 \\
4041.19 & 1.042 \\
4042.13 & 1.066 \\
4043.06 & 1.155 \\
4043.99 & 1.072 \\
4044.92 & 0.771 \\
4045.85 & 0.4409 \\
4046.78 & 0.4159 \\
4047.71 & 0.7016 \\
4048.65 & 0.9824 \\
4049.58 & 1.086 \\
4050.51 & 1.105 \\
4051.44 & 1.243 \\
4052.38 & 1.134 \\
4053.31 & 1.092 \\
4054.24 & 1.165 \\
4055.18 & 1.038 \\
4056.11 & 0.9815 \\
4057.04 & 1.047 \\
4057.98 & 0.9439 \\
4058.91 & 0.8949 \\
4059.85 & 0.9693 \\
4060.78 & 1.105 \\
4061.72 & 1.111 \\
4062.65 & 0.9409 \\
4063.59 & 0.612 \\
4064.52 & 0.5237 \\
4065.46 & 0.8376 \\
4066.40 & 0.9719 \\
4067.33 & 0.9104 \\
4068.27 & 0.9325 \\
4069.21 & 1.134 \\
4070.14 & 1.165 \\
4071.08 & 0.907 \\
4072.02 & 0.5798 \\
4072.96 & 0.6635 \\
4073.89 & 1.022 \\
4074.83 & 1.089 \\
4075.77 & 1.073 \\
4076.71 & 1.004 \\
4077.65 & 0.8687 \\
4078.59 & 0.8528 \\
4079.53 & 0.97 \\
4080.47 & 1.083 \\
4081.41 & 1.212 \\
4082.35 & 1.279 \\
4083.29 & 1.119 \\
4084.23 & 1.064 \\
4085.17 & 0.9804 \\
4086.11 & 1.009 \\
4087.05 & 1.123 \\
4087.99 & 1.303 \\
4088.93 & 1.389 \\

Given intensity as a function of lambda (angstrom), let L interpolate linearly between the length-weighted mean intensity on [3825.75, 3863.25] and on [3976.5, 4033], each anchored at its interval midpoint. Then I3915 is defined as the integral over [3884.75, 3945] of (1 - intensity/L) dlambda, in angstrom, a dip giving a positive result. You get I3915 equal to 9.3 angstrom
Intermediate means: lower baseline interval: 0.364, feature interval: 0.525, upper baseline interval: 0.991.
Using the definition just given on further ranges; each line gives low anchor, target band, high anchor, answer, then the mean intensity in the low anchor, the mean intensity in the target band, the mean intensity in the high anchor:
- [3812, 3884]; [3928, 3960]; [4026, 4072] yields 9.7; 0.399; 0.473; 0.965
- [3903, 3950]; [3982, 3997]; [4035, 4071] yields -4.4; 0.506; 0.961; 0.979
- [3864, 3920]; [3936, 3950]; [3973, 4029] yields 5.7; 0.573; 0.449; 0.964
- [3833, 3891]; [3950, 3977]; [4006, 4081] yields 8.8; 0.424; 0.493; 0.985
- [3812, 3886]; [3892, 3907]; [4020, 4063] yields -1.8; 0.403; 0.625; 1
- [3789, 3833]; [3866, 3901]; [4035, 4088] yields 6.1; 0.475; 0.516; 0.987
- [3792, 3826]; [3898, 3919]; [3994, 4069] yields 1.3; 0.515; 0.684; 0.993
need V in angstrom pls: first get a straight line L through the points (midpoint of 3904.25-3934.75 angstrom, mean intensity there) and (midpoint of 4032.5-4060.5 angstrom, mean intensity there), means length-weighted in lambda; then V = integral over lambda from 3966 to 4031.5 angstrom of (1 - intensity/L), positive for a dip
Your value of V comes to -4.80 angstrom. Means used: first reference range 0.547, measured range 0.887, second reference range 0.977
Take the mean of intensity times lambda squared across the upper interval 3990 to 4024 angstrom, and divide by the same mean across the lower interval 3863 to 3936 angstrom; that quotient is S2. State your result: 2.07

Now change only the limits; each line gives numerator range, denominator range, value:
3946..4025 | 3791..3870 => 1.96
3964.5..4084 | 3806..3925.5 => 2.03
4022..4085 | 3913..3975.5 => 2.19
